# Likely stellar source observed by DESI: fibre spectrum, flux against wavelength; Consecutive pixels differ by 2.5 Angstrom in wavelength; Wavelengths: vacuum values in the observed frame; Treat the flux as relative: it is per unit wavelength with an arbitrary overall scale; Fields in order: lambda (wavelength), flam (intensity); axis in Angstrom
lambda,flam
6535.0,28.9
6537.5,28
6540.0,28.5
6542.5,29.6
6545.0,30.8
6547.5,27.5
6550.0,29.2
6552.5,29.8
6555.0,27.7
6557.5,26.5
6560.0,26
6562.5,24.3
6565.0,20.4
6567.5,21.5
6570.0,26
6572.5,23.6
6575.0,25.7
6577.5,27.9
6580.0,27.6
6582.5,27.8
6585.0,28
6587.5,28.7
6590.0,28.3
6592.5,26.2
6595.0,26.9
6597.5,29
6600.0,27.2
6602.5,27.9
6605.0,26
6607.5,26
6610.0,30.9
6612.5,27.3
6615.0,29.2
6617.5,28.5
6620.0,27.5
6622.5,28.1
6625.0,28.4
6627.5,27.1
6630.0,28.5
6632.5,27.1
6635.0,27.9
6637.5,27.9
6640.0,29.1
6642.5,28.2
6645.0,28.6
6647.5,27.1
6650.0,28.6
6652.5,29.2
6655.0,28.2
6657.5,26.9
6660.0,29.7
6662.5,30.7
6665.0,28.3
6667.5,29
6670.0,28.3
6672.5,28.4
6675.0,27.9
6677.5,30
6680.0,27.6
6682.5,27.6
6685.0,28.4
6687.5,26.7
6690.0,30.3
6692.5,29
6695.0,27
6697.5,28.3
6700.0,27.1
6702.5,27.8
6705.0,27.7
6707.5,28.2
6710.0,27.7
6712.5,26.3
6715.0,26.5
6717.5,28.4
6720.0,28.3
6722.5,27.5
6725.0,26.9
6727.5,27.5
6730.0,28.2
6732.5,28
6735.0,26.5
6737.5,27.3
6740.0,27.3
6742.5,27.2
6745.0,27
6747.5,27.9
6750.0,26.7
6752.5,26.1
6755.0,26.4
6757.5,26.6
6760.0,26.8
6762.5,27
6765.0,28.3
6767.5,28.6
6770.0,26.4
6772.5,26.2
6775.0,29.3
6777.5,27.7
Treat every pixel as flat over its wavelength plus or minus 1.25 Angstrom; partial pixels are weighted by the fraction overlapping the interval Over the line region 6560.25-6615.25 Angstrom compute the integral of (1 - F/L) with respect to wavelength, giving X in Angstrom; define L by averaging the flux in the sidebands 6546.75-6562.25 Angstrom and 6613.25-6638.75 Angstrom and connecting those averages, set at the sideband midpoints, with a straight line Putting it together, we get 2.3 Angstrom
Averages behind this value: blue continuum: 27.6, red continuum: 28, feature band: 26.6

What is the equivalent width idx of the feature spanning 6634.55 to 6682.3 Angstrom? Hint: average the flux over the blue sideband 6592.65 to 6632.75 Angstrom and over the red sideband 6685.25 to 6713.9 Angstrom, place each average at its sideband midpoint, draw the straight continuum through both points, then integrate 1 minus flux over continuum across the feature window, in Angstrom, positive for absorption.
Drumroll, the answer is -1.14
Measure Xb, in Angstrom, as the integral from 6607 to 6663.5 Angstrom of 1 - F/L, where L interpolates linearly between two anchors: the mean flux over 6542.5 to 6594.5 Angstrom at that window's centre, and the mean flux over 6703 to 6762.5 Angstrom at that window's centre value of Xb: -2.8 Angstrom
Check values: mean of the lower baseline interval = 26.7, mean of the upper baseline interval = 27.3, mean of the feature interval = 28.3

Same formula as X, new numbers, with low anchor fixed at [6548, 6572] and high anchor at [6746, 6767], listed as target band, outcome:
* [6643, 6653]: -0.76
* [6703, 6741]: -0.99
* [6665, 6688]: -1.54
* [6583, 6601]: -1.28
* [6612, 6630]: -1.35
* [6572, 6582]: -0.27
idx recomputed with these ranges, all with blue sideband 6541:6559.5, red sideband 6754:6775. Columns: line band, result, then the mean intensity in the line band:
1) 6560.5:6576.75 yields 2.7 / 23.8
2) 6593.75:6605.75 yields 0.4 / 27.5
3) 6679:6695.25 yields -0.3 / 28.2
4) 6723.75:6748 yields 0.0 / 27.4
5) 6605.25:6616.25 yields 0.0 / 28.1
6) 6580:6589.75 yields 0.1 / 28.1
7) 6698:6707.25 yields 0.0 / 27.7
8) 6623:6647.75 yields 0.0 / 28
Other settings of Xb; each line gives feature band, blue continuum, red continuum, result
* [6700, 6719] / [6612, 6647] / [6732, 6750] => 0.0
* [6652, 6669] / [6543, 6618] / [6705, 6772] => -1.0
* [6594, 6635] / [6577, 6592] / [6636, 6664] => 0.5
